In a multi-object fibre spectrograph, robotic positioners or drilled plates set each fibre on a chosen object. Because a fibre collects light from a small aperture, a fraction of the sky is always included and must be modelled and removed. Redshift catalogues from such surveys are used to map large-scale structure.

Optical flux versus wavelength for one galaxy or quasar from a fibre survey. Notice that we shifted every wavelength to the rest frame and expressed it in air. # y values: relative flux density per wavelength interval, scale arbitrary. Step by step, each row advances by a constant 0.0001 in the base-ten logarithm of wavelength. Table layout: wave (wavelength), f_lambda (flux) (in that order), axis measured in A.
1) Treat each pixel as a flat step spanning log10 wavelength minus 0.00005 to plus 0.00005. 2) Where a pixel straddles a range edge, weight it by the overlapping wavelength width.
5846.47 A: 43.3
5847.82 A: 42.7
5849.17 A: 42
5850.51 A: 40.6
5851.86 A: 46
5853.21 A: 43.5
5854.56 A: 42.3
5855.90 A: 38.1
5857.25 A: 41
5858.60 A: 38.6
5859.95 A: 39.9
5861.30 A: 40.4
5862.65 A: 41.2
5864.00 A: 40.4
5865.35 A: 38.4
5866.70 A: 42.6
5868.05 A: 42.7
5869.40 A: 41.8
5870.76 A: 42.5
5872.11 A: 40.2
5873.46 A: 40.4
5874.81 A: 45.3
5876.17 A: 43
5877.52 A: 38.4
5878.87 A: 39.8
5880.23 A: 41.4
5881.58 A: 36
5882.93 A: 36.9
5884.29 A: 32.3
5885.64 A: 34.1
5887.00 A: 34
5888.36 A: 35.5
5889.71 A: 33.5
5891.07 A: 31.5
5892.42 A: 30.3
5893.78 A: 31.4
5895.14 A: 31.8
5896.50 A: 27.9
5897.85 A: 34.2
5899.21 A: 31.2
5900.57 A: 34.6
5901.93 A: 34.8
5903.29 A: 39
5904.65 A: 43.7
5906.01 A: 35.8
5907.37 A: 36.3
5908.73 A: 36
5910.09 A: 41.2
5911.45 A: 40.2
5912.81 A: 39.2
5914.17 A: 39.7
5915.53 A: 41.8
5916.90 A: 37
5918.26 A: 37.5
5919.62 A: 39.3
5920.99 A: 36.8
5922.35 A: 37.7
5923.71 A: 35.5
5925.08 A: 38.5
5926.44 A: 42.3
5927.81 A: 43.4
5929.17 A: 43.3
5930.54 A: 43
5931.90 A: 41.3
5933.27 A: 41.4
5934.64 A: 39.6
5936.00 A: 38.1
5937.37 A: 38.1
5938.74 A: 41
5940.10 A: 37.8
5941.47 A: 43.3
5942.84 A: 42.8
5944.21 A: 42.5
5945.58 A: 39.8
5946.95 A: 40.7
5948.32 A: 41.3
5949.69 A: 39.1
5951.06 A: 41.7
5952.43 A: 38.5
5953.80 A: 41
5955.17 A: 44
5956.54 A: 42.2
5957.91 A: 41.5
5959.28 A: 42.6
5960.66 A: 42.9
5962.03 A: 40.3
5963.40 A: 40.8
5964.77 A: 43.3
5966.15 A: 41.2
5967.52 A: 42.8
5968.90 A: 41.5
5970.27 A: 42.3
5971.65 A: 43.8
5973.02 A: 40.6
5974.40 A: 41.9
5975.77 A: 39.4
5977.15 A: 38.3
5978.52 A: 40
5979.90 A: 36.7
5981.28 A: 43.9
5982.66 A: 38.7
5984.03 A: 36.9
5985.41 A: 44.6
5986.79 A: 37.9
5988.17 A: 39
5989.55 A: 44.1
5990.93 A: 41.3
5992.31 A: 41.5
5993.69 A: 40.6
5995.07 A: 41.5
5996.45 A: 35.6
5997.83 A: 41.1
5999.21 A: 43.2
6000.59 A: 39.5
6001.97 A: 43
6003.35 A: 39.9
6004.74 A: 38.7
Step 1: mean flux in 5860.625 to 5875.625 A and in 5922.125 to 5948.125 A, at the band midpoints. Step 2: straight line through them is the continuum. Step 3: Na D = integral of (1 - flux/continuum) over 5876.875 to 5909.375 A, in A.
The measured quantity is 4.8 A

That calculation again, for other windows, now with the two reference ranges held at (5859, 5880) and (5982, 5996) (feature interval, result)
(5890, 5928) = 4.0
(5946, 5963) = -0.2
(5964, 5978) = -0.3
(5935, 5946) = 0.1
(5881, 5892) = 1.9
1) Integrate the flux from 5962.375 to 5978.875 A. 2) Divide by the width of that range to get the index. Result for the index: 41.3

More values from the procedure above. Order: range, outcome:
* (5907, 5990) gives 40.5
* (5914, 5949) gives 40.1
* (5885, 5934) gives 37.1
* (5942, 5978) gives 41.4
